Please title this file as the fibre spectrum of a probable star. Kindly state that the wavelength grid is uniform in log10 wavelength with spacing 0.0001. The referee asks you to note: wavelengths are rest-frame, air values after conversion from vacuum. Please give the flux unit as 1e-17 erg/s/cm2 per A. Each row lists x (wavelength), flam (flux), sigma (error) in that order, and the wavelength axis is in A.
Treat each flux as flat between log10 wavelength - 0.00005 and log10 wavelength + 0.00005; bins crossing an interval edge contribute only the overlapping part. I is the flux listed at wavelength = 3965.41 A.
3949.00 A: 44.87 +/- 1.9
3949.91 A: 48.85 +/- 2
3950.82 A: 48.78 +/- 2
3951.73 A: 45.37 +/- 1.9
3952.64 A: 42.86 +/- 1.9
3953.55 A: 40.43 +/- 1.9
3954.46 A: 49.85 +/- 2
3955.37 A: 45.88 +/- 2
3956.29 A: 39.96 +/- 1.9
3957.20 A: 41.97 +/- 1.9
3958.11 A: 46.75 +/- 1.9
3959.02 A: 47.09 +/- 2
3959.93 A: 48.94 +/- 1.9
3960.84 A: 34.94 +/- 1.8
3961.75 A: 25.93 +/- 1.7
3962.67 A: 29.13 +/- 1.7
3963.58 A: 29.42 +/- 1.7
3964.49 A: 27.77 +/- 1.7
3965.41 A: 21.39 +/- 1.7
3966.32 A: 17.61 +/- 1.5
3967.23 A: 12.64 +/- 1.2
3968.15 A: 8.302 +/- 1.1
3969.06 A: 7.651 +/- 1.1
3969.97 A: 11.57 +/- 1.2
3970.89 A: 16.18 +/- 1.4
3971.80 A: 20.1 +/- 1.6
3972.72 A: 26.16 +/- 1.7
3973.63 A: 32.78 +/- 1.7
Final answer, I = 21.39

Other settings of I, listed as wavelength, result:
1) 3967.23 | 12.64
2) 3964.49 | 27.77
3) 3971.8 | 20.1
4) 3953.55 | 40.43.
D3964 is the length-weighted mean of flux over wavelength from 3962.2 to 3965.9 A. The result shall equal 26.8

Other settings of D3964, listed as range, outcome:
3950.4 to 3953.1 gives 45.6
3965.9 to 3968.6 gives 12.8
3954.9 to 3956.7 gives 42.9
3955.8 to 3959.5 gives 43.9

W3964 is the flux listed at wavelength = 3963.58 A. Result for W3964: 29.42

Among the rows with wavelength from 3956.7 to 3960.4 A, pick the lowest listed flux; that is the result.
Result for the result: 41.97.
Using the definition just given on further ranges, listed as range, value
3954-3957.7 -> 39.96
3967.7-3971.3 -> 7.651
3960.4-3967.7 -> 12.64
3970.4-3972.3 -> 16.18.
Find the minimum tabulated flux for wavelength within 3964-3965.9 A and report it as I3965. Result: 21.39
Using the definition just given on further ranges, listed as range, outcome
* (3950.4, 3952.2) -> 45.37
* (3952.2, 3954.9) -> 40.43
